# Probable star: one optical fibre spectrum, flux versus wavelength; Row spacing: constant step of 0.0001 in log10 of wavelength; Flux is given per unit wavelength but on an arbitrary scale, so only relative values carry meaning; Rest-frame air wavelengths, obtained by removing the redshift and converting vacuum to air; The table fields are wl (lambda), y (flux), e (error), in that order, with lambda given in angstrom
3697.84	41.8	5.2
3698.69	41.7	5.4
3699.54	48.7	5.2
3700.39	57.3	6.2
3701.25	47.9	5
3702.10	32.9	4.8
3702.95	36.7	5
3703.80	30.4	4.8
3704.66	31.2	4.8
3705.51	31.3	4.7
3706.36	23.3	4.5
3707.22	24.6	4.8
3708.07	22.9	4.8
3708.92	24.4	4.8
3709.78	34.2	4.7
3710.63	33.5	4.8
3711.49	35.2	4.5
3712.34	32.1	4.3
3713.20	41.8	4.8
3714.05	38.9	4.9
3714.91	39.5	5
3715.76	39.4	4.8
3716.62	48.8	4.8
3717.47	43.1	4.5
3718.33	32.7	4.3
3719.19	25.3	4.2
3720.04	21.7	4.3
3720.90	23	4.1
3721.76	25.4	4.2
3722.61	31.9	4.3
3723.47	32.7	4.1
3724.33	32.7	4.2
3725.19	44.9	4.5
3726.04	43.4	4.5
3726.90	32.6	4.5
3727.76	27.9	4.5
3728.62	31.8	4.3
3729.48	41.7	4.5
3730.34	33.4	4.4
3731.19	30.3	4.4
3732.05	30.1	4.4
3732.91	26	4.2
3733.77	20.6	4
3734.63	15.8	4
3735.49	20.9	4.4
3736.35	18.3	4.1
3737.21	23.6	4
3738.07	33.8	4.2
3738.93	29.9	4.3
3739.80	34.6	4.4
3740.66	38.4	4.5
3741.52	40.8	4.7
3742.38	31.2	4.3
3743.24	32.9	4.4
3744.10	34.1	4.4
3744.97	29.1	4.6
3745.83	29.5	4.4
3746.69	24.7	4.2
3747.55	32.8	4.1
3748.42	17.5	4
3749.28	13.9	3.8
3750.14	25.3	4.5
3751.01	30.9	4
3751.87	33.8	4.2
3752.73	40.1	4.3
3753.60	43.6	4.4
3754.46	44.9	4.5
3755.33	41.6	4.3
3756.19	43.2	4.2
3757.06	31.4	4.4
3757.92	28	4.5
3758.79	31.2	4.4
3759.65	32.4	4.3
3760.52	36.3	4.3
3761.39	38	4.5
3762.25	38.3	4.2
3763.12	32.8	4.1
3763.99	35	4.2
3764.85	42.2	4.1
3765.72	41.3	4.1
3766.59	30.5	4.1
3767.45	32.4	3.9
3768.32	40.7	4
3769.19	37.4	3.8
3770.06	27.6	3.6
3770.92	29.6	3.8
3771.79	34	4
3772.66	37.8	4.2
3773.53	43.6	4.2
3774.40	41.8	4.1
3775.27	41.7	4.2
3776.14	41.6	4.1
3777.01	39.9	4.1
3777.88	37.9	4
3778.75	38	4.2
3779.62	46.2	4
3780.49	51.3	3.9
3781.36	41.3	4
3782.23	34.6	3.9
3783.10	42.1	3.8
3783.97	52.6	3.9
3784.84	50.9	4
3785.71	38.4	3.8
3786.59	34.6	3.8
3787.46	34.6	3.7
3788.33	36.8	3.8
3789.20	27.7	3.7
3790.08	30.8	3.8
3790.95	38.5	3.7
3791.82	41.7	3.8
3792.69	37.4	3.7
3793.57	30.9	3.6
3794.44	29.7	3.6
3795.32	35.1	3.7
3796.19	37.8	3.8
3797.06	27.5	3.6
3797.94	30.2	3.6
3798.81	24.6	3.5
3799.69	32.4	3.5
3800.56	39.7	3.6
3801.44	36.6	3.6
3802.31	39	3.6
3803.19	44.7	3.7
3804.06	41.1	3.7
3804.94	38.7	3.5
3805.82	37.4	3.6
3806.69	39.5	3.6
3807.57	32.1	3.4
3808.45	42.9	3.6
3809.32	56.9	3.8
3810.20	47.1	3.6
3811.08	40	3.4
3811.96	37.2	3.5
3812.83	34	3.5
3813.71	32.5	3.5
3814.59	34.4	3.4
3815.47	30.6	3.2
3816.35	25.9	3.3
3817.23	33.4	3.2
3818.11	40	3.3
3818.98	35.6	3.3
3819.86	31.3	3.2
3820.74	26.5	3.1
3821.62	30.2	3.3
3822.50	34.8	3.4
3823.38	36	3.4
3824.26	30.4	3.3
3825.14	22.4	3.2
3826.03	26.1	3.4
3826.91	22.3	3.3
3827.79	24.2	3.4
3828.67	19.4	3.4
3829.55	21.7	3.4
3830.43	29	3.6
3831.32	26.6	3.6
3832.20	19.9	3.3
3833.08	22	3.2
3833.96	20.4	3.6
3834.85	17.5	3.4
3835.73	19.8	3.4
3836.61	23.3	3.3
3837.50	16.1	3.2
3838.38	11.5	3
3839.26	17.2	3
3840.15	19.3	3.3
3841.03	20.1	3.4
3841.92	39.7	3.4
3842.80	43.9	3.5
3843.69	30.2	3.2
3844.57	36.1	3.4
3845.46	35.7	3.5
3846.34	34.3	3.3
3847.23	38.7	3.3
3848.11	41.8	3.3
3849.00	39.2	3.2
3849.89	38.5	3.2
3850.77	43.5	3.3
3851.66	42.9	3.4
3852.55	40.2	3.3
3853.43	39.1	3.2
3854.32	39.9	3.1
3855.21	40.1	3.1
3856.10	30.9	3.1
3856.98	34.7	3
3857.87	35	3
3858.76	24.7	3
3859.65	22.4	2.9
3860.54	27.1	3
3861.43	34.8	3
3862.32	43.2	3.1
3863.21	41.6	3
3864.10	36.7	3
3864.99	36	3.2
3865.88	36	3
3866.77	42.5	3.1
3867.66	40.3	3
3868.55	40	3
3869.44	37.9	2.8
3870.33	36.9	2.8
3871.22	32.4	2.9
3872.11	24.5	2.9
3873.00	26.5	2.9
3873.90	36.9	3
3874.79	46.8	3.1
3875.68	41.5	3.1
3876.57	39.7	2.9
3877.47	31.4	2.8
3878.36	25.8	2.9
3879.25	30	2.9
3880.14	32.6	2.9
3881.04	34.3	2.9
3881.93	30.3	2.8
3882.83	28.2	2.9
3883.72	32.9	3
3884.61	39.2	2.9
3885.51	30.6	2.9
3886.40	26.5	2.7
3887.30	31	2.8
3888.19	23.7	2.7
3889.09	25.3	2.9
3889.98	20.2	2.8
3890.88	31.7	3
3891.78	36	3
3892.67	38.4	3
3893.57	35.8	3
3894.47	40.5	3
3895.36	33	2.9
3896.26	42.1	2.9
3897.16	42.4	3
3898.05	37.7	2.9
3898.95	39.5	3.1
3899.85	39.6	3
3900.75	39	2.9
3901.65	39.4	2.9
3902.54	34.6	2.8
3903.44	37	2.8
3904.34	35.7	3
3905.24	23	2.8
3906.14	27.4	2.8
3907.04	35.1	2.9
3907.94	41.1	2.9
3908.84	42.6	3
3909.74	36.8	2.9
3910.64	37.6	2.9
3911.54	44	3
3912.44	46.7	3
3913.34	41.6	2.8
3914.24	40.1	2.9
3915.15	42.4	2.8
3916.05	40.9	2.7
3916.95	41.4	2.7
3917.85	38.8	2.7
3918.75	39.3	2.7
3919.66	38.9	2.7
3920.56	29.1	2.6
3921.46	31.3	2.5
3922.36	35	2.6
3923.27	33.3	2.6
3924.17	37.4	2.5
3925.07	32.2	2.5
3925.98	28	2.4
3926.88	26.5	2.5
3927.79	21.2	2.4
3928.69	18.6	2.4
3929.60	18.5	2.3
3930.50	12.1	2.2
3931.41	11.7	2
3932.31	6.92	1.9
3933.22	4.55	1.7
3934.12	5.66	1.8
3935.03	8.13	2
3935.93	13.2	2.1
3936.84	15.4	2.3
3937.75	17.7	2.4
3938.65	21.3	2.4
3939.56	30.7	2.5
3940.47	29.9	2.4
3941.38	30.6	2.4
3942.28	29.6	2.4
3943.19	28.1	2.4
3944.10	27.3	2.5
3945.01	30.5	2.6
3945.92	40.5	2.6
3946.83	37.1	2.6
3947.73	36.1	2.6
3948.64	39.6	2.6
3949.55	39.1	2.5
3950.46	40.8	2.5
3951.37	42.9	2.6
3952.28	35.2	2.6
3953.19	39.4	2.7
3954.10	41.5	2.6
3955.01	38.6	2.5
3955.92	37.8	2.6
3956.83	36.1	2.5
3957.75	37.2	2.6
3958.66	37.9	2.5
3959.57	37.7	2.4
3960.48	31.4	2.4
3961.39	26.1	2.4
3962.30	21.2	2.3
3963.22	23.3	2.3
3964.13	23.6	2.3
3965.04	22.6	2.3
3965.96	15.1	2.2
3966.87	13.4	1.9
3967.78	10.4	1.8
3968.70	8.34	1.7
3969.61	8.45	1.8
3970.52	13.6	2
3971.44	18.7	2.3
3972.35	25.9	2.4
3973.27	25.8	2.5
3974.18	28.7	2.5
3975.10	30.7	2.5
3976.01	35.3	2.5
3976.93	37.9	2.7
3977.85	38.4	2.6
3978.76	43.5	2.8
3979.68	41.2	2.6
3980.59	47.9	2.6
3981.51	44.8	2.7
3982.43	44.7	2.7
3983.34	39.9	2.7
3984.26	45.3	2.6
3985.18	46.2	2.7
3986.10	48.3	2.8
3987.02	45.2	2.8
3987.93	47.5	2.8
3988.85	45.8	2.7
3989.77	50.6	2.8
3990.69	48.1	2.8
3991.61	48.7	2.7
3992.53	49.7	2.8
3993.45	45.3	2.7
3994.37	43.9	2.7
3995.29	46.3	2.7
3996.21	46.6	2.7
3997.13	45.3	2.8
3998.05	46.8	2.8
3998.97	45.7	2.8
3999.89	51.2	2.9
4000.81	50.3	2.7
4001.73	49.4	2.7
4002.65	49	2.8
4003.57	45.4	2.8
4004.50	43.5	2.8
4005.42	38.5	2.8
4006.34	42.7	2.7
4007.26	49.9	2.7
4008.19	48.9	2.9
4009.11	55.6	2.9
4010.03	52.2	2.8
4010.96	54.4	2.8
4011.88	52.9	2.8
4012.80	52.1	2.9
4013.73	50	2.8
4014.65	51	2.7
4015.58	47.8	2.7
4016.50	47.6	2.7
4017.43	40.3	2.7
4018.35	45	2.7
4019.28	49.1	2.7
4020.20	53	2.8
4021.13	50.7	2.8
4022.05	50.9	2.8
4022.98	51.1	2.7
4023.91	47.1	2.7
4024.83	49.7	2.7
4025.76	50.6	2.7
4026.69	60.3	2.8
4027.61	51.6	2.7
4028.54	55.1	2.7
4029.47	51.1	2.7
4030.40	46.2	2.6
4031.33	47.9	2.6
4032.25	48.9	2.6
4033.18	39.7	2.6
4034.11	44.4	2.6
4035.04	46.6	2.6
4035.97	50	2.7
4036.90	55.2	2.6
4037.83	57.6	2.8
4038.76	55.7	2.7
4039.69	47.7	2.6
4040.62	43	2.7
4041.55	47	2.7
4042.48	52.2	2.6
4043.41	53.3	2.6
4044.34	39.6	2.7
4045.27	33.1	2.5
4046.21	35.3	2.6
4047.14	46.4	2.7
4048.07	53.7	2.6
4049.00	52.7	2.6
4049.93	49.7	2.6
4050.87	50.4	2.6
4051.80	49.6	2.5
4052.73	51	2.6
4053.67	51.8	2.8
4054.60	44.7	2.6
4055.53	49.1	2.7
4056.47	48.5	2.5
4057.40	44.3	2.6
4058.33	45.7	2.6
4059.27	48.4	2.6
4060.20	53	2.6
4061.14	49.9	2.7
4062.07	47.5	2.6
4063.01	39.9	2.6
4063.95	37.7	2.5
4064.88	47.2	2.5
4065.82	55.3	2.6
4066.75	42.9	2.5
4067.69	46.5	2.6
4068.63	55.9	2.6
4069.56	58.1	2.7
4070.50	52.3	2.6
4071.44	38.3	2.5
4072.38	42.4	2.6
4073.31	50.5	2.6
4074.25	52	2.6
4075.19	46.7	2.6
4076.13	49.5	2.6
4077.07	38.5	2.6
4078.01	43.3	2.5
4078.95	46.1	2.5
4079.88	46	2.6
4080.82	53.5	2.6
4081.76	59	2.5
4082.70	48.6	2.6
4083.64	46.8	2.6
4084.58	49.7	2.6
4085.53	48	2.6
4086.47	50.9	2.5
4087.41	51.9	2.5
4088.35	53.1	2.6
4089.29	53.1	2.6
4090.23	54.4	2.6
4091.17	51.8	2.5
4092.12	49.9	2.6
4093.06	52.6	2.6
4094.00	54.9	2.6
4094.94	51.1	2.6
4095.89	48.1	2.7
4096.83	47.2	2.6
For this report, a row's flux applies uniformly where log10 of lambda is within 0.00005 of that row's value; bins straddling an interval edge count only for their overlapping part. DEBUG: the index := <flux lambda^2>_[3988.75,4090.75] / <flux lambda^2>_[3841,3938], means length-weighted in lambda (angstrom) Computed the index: 1.6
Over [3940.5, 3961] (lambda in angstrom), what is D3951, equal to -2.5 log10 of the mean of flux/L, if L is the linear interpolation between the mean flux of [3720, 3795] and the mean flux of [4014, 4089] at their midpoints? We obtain 0.21 mag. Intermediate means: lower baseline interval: 34.3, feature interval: 36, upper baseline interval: 48.5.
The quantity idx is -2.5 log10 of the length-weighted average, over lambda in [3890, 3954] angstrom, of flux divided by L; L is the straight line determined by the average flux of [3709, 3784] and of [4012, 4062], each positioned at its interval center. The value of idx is 0.32 mag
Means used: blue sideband 34.2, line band 32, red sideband 48.8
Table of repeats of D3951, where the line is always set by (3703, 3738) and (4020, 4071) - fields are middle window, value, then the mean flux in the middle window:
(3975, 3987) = 0.07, 42.3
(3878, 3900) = 0.22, 33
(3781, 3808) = -0.05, 36.7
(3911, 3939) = 0.47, 27.2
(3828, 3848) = 0.41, 25.8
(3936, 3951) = 0.38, 30.5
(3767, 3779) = -0.10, 37.4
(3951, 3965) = 0.29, 33.6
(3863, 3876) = 0.06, 37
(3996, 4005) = -0.02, 47.3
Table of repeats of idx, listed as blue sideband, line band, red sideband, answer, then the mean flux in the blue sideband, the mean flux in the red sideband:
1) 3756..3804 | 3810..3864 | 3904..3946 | 0.09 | 37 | 29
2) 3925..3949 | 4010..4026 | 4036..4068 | -0.22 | 22.8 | 47.8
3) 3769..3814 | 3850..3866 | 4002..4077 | 0.13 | 38.1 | 48.5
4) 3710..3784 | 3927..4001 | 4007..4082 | 0.36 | 34.3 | 48.7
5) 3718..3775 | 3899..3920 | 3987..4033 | 0.11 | 32.4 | 48.7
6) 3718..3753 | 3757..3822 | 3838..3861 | -0.17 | 29.7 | 33.4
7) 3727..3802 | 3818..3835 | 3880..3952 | 0.24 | 34.3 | 31.6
